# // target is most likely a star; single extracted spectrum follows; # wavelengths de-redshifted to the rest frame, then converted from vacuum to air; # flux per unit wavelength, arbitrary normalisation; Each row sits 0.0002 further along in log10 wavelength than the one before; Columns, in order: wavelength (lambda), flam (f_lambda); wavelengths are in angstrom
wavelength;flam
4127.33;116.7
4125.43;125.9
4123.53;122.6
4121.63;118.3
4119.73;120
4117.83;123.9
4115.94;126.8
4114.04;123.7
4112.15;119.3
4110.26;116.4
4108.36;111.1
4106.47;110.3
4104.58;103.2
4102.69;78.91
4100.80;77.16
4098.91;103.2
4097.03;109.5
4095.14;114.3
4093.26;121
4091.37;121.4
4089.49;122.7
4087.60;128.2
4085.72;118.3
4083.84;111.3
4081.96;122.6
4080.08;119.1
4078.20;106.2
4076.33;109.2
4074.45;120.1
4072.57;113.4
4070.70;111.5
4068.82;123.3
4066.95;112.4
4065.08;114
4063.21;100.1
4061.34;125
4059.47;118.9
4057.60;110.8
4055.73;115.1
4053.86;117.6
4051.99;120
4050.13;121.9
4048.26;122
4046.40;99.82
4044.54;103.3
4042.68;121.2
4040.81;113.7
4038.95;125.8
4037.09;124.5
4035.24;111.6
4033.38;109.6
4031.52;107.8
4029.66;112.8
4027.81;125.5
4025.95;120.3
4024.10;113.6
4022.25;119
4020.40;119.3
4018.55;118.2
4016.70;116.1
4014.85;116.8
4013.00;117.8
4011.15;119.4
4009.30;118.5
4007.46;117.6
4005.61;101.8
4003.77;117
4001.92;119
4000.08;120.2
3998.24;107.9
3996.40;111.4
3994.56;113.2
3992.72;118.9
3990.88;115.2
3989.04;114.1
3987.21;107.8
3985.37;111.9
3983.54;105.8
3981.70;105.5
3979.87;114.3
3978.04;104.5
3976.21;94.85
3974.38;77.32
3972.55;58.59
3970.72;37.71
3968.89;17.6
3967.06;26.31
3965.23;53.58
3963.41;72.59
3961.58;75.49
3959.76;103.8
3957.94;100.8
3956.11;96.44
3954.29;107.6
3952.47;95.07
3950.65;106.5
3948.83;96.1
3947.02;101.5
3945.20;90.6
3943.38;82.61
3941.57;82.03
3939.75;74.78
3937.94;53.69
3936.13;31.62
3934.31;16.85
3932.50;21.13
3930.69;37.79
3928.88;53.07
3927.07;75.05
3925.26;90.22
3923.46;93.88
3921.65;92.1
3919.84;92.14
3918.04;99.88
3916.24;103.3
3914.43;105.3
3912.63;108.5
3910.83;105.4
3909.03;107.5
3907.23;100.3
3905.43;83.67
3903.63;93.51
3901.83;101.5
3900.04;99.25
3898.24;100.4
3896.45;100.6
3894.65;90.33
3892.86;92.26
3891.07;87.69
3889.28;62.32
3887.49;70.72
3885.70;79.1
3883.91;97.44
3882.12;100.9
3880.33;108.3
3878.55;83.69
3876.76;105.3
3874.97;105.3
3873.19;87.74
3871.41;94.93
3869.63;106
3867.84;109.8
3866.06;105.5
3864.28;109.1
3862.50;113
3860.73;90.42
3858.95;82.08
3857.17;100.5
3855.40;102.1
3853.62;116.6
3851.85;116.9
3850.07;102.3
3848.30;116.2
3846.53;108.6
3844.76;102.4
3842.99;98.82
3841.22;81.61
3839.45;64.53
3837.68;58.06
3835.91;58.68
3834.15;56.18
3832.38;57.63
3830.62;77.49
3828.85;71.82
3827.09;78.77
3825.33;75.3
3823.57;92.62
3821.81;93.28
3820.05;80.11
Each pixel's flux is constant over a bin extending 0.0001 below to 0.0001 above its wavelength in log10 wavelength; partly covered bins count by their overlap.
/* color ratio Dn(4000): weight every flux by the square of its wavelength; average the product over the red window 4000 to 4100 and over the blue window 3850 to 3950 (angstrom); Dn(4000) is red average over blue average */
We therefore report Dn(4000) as 1.4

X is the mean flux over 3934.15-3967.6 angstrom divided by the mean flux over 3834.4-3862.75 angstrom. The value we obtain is 0.85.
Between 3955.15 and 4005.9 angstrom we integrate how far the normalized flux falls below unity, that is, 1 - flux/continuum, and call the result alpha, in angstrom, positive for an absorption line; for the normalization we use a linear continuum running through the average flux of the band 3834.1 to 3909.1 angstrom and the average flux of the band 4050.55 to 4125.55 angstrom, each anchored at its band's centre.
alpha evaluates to 5.8 angstrom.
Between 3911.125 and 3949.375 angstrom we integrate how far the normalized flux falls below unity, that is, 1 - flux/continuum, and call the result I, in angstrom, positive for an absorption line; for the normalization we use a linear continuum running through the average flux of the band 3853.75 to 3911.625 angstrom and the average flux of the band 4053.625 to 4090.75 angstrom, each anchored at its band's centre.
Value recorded 9.3 angstrom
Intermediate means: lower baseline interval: 96.4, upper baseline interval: 116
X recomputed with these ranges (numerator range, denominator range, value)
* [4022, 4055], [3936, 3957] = 1.34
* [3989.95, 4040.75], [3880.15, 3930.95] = 1.27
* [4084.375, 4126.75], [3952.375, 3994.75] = 1.30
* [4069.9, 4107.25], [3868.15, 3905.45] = 1.19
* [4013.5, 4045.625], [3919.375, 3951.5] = 1.63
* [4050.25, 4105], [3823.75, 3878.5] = 1.23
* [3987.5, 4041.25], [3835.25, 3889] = 1.21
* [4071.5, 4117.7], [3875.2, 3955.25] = 1.31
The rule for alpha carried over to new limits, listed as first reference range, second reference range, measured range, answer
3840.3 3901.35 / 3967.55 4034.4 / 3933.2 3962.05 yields 5.84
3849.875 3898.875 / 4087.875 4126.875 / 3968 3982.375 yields 3.92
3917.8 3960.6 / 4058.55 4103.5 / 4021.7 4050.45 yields -3.89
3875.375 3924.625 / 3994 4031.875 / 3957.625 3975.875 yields 7.68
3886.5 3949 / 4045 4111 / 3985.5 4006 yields -3.43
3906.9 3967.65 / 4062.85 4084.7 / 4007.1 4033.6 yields -4.18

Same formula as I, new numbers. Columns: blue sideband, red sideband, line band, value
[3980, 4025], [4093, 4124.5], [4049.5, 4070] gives -0.59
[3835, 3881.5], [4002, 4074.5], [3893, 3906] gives 0.74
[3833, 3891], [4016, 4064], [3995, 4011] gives -0.45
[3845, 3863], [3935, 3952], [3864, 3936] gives 2.83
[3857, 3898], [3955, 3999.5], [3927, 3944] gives 7.51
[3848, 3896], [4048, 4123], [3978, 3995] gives -0.77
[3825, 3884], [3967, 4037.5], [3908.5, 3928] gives 0.18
